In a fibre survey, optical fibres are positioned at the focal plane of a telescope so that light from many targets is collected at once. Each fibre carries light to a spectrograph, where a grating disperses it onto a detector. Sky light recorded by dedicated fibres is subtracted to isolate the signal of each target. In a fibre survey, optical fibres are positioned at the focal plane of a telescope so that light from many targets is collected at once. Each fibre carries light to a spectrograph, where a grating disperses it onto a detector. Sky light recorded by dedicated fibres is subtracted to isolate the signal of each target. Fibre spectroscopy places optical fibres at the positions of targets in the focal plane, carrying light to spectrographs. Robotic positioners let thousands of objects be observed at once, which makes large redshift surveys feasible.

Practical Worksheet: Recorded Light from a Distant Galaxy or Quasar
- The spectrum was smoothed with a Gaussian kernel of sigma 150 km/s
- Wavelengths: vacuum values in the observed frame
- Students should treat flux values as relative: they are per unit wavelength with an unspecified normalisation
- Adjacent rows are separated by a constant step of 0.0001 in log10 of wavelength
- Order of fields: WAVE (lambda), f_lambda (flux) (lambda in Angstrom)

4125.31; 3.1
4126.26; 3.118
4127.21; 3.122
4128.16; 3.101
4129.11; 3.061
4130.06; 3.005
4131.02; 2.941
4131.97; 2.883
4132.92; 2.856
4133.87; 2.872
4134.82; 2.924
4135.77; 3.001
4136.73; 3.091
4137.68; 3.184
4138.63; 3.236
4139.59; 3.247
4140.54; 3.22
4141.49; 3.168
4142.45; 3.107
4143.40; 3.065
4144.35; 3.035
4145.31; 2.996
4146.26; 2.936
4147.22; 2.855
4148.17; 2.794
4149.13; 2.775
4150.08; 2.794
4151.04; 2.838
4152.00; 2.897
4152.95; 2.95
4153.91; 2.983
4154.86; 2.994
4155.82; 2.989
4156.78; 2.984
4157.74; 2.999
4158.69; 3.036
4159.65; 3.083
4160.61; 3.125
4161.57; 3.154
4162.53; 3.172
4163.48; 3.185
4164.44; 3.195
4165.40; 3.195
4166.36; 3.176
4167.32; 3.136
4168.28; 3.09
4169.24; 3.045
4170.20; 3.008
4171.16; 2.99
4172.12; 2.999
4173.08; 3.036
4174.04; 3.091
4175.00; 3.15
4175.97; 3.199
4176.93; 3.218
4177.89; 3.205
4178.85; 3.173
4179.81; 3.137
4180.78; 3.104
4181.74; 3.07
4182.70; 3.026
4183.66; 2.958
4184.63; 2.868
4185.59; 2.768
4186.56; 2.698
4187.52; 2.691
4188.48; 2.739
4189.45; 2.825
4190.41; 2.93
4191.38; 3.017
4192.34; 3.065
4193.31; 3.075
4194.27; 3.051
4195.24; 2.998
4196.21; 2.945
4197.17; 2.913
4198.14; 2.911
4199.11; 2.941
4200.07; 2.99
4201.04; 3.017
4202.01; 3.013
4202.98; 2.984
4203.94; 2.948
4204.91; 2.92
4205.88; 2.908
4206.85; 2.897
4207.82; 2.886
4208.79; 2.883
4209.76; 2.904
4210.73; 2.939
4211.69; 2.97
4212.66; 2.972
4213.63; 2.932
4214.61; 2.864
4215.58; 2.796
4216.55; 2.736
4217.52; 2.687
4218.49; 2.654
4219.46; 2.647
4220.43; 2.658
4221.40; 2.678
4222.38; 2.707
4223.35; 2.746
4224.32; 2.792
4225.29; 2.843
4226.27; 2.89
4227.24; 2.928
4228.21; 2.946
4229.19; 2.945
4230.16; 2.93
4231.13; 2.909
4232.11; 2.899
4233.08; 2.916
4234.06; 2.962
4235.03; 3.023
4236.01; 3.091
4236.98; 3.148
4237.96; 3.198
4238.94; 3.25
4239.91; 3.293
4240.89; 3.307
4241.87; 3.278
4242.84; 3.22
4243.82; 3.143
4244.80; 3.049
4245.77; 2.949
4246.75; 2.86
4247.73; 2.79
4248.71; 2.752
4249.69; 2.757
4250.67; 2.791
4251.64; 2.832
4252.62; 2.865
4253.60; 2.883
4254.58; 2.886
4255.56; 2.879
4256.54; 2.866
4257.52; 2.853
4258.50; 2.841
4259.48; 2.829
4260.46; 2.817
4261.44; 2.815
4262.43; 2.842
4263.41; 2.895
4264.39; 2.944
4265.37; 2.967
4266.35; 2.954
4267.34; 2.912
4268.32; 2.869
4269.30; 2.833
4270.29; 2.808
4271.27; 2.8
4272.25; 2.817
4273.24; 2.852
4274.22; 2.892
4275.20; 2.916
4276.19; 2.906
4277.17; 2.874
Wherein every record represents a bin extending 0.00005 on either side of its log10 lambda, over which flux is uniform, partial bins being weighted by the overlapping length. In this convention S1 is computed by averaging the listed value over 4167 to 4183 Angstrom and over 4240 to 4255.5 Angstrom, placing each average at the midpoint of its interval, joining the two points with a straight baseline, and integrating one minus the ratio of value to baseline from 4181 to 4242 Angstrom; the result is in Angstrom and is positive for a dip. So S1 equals 2.12 Angstrom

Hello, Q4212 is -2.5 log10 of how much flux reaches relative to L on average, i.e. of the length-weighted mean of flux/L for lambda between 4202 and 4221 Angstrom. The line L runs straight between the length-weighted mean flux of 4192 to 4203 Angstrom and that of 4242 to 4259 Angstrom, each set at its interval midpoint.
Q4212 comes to 0.04 mag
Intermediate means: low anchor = 2.99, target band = 2.86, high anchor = 2.9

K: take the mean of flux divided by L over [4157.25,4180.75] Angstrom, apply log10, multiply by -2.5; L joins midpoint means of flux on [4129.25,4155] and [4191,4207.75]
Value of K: -0.05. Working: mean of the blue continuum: 2.99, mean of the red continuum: 2.97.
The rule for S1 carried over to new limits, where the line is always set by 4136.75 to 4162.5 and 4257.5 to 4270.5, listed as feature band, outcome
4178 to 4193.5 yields 0.1 Angstrom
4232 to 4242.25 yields -0.8 Angstrom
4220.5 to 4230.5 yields 0.3 Angstrom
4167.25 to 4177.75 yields -0.3 Angstrom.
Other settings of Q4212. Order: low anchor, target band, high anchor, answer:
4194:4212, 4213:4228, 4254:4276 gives 0.06 mag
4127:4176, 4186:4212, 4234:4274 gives 0.02 mag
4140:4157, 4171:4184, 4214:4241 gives -0.06 mag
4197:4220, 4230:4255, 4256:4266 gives -0.05 mag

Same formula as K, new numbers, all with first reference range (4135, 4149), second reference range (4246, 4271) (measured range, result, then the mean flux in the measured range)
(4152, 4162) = 0.002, 3.02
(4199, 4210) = 0.002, 2.94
